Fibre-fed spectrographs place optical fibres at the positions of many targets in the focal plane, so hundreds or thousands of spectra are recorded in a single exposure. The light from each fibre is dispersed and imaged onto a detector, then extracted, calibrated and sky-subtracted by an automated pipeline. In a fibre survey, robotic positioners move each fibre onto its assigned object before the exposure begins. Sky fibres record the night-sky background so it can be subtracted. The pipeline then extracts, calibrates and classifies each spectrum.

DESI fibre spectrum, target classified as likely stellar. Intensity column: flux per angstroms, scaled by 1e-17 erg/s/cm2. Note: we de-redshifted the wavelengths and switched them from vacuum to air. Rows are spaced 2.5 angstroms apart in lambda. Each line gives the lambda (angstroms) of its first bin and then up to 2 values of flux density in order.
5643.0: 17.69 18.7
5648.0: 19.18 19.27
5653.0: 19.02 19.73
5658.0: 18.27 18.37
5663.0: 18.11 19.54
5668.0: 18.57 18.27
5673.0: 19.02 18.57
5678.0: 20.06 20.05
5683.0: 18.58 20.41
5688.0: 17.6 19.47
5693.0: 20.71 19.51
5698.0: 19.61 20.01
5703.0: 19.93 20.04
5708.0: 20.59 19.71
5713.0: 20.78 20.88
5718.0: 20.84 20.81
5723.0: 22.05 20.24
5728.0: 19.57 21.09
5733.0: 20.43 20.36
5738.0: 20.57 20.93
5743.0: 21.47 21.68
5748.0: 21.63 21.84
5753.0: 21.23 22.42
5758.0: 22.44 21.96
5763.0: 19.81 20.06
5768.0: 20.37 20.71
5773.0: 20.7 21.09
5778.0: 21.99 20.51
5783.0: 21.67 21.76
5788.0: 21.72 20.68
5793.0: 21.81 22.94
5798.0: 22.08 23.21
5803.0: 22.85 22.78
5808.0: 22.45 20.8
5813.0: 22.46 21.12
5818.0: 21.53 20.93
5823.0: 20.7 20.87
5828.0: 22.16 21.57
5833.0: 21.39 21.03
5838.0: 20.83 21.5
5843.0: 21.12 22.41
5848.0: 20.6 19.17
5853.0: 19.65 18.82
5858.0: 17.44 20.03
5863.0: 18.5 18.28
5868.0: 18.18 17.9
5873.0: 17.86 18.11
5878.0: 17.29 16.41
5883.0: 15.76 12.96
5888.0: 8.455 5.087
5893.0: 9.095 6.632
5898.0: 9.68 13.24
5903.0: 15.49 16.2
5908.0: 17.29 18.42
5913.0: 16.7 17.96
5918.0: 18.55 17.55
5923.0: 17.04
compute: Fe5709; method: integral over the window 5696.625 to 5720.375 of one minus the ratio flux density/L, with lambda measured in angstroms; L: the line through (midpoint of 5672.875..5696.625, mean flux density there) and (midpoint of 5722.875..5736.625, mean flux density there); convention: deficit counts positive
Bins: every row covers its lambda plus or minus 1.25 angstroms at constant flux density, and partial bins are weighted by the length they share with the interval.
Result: -0.3 angstroms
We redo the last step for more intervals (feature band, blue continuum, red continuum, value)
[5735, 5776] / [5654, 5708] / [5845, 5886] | -4.98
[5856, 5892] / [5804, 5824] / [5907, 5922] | 6.48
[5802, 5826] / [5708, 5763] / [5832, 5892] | -3.29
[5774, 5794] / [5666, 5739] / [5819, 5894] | -2.51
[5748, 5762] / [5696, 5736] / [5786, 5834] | -0.61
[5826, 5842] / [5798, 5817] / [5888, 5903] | -2.69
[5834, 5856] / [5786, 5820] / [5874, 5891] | -3.65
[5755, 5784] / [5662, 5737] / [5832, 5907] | -4.04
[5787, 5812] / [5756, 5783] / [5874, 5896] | -4.46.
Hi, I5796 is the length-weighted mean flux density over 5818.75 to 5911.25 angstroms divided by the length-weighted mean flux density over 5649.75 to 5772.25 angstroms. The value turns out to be 0.86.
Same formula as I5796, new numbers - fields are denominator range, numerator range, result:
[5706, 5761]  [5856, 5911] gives 0.71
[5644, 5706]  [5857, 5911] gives 0.77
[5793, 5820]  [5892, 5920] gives 0.66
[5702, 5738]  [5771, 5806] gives 1.06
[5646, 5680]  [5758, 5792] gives 1.11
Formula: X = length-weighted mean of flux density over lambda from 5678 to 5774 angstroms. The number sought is 20.5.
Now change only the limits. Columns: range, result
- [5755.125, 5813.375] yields 21.6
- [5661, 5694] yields 19.1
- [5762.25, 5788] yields 20.9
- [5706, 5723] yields 20.7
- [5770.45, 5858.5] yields 21.3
